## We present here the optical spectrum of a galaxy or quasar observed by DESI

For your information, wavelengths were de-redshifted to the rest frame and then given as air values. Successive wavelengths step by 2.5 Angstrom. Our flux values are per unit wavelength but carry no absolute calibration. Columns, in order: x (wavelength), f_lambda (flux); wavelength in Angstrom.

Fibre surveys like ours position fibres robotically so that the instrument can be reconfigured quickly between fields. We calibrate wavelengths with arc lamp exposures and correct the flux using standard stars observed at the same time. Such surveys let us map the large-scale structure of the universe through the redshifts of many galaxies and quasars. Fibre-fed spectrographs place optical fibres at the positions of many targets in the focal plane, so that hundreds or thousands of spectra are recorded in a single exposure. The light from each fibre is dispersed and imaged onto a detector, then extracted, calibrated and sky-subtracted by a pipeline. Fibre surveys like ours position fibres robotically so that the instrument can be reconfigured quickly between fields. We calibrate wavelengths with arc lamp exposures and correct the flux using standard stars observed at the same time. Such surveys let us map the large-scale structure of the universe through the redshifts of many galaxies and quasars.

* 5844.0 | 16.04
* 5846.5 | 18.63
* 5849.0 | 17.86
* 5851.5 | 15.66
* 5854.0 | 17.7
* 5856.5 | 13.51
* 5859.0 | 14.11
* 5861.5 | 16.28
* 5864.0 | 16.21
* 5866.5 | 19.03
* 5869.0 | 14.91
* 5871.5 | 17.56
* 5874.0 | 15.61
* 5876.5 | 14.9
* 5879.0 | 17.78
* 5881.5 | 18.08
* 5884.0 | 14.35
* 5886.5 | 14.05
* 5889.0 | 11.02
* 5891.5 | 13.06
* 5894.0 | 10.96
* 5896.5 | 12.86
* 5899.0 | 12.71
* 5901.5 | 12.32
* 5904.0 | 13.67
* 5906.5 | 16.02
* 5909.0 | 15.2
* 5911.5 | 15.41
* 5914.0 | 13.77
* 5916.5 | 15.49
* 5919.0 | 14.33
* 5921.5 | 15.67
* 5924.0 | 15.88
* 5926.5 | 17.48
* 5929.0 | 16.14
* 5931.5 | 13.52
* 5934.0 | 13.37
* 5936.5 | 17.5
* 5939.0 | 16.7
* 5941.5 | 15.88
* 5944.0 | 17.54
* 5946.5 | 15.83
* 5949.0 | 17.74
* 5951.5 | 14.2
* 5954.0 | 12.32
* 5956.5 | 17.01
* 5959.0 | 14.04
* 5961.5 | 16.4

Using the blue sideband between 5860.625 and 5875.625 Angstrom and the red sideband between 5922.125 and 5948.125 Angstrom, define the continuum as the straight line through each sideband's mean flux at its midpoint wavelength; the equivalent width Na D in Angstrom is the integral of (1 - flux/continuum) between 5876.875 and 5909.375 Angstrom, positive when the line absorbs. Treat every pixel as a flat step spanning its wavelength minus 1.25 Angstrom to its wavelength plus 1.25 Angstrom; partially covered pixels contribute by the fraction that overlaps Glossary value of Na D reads 4.7 Angstrom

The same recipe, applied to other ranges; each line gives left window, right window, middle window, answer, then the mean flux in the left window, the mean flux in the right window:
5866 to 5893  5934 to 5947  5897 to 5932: 2.5 Angstrom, 15.3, 16.4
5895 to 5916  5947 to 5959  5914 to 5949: -2.7 Angstrom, 14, 15.2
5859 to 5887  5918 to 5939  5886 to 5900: 3.2 Angstrom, 16.2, 15.6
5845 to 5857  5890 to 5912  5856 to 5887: -1.1 Angstrom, 16.9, 13.5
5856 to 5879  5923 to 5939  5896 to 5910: 1.8 Angstrom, 16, 15.7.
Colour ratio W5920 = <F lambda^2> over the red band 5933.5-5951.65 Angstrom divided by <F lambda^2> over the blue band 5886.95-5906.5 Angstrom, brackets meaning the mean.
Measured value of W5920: 1.31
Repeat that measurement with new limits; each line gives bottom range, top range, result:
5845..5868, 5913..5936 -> 0.94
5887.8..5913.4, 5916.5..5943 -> 1.19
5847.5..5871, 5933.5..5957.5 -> 1.01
